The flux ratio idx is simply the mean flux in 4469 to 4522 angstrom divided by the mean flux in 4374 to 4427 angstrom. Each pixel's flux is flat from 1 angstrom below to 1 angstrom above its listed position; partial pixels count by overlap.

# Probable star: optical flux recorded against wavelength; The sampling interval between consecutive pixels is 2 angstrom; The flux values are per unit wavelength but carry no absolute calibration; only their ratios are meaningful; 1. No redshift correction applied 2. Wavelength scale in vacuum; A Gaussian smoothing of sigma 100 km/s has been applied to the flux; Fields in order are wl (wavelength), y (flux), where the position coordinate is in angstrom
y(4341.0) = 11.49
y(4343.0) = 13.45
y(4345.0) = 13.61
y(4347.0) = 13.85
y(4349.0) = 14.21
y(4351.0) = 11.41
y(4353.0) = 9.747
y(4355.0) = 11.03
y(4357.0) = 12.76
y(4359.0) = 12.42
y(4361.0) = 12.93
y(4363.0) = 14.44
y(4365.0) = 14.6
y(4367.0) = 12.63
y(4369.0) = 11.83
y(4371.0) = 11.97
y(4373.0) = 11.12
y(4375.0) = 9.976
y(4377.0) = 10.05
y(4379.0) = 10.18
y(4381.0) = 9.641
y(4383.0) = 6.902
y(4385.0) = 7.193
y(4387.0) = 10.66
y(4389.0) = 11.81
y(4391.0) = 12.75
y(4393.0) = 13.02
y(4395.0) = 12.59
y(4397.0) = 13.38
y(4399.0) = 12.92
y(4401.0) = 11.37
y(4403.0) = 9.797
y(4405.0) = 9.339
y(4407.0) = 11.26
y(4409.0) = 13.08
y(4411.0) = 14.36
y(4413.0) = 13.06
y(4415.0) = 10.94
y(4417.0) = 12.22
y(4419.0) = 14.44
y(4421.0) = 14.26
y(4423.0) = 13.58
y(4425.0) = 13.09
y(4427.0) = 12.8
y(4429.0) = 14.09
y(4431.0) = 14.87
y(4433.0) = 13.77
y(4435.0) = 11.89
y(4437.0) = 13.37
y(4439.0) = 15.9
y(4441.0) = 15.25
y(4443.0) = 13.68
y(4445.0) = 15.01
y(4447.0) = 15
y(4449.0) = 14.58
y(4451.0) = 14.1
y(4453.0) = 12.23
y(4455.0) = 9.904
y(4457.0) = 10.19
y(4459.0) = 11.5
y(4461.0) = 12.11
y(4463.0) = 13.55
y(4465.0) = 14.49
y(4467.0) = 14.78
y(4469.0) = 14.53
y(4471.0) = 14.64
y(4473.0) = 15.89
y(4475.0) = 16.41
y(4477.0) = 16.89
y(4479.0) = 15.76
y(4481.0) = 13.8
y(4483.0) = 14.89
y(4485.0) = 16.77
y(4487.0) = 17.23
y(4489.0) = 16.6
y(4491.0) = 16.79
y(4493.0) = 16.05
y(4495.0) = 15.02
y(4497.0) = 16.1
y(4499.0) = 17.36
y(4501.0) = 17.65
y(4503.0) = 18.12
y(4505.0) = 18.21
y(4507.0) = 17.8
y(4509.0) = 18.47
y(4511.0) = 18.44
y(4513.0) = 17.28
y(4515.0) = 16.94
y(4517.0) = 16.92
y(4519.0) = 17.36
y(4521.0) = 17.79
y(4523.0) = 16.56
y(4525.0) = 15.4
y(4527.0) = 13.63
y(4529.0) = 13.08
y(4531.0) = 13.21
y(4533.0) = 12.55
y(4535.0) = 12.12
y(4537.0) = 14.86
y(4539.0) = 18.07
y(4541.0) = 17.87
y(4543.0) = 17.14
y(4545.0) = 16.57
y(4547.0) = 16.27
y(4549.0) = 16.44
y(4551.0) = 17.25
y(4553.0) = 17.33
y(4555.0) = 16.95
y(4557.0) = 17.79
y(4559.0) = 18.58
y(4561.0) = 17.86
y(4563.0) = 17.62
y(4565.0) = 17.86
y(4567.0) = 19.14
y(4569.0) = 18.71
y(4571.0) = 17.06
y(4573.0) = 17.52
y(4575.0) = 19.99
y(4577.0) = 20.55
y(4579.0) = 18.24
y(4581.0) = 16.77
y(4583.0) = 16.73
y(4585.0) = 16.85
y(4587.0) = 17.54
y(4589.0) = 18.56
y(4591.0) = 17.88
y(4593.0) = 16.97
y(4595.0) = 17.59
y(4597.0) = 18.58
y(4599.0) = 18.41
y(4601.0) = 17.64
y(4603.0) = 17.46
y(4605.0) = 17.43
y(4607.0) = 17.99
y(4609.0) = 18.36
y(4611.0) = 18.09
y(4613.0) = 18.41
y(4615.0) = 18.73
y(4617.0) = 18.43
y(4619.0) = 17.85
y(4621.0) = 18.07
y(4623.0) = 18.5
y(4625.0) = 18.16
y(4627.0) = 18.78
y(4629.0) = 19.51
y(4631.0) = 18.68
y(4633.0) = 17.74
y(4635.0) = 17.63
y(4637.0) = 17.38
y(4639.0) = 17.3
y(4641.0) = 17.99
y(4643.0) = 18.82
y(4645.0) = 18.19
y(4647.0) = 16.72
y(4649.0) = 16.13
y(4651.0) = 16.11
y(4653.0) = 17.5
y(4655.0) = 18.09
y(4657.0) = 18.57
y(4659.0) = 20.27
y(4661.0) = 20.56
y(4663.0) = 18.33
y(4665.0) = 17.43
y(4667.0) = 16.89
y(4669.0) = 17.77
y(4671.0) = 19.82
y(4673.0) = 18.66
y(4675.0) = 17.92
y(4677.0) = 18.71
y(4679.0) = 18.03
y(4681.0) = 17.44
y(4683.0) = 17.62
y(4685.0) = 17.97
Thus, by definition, 1.4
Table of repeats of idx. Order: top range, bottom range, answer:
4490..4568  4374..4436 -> 1.40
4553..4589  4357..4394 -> 1.58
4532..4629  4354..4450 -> 1.41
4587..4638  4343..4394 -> 1.55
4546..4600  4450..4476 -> 1.33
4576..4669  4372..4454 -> 1.45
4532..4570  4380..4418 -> 1.48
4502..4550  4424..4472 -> 1.20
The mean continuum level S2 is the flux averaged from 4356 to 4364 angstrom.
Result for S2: 13.1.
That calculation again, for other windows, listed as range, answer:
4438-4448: 15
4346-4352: 13.2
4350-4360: 11.5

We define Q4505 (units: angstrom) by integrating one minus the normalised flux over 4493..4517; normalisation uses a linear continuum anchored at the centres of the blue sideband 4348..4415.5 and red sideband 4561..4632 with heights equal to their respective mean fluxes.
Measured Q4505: -3.06 angstrom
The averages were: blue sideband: 11.6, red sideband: 18.1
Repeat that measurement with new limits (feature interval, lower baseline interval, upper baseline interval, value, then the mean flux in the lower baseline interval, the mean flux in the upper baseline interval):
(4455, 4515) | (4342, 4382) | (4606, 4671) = -3.6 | 12.1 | 18.1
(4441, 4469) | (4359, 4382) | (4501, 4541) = 1.9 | 11.8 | 16.2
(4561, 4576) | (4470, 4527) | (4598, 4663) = -0.7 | 16.6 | 18.1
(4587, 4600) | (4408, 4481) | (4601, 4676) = -0.7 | 13.8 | 18.1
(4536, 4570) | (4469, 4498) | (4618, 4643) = -0.9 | 15.9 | 18.2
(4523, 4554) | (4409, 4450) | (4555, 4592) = 2.8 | 13.8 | 18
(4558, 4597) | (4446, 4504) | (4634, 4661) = -3.2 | 14.9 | 17.9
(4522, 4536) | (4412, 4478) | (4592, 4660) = 1.7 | 13.7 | 18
